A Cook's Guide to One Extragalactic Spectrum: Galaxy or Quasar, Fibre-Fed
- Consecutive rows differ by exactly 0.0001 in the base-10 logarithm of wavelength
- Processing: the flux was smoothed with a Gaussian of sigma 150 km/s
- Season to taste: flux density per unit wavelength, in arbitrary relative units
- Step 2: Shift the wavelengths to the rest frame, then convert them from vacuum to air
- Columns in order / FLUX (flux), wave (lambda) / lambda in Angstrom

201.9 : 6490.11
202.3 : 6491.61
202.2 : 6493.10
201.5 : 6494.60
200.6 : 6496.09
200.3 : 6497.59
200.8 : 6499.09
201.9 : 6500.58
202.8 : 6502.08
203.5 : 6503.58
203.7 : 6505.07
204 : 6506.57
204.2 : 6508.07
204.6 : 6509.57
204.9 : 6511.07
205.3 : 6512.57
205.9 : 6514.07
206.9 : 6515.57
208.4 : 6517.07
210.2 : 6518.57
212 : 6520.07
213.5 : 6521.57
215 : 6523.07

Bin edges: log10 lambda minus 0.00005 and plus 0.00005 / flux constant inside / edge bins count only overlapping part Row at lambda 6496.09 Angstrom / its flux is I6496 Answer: 200.6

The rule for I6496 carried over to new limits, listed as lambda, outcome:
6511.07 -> 204.9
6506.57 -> 204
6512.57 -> 205.3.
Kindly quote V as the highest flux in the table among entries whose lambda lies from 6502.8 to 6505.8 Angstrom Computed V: 203.7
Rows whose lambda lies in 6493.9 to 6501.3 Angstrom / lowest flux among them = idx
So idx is 200.3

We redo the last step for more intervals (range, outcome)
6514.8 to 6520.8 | 206.9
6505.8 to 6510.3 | 204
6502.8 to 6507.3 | 203.5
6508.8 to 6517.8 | 204.6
